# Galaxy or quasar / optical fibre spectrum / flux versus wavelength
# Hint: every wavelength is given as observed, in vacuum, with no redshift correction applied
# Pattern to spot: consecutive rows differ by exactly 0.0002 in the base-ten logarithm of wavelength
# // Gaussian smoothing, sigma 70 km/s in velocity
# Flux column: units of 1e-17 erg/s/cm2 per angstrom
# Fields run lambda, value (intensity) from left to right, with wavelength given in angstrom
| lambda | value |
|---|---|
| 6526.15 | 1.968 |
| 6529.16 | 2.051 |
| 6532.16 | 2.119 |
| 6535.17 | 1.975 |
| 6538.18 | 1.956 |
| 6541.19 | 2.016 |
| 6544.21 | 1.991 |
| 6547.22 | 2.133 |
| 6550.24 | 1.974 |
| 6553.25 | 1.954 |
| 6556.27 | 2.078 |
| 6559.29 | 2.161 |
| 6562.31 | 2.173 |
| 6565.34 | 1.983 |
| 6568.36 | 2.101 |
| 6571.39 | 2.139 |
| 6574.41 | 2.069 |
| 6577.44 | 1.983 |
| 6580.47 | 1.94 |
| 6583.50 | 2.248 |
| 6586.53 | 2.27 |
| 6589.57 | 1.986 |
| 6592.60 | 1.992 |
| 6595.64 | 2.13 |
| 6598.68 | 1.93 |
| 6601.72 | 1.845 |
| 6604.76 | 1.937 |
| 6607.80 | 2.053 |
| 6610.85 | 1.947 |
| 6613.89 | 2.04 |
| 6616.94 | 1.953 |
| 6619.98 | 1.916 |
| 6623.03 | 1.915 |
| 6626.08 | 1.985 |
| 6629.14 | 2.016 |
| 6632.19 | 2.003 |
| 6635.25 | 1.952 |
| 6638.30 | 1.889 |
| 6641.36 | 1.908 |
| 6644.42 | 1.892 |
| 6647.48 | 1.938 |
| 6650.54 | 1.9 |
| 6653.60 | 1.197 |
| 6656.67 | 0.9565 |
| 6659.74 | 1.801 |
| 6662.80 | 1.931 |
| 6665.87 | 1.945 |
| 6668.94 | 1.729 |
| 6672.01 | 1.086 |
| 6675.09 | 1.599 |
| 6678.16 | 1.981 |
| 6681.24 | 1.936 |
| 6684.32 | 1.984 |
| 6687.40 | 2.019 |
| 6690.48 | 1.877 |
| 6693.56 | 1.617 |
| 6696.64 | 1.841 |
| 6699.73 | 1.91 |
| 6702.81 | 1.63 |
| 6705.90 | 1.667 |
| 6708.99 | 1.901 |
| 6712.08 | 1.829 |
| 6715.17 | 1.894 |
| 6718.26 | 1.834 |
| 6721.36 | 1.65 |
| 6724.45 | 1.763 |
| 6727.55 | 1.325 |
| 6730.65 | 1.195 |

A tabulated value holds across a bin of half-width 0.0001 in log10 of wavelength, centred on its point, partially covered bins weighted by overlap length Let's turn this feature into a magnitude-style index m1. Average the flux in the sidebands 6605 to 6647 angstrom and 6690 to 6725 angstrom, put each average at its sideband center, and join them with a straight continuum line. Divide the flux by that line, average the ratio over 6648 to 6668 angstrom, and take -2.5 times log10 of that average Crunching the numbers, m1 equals 0.15 mag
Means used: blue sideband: 1.96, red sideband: 1.78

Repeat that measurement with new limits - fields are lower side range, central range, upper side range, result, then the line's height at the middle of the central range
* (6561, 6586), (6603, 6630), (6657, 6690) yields -0.011 mag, 1.95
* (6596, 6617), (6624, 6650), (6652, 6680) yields -0.102 mag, 1.77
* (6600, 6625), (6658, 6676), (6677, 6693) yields 0.159 mag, 1.94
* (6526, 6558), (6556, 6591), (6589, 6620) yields -0.050 mag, 2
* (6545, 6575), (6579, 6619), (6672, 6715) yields -0.012 mag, 2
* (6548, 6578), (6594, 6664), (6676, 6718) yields 0.051 mag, 1.96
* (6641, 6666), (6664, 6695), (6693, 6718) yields -0.020 mag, 1.75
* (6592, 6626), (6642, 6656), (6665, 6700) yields 0.107 mag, 1.87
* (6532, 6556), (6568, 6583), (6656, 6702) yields -0.055 mag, 1.95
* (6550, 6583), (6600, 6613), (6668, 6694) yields 0.004 mag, 1.96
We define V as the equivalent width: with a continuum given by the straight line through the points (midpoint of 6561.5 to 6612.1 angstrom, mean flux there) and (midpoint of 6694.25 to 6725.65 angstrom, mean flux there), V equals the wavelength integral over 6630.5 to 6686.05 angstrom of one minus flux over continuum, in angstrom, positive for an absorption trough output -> 4.0 angstrom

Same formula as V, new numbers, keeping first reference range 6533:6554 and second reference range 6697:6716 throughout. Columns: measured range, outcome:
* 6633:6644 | -0.18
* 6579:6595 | -1.13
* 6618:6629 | -0.25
